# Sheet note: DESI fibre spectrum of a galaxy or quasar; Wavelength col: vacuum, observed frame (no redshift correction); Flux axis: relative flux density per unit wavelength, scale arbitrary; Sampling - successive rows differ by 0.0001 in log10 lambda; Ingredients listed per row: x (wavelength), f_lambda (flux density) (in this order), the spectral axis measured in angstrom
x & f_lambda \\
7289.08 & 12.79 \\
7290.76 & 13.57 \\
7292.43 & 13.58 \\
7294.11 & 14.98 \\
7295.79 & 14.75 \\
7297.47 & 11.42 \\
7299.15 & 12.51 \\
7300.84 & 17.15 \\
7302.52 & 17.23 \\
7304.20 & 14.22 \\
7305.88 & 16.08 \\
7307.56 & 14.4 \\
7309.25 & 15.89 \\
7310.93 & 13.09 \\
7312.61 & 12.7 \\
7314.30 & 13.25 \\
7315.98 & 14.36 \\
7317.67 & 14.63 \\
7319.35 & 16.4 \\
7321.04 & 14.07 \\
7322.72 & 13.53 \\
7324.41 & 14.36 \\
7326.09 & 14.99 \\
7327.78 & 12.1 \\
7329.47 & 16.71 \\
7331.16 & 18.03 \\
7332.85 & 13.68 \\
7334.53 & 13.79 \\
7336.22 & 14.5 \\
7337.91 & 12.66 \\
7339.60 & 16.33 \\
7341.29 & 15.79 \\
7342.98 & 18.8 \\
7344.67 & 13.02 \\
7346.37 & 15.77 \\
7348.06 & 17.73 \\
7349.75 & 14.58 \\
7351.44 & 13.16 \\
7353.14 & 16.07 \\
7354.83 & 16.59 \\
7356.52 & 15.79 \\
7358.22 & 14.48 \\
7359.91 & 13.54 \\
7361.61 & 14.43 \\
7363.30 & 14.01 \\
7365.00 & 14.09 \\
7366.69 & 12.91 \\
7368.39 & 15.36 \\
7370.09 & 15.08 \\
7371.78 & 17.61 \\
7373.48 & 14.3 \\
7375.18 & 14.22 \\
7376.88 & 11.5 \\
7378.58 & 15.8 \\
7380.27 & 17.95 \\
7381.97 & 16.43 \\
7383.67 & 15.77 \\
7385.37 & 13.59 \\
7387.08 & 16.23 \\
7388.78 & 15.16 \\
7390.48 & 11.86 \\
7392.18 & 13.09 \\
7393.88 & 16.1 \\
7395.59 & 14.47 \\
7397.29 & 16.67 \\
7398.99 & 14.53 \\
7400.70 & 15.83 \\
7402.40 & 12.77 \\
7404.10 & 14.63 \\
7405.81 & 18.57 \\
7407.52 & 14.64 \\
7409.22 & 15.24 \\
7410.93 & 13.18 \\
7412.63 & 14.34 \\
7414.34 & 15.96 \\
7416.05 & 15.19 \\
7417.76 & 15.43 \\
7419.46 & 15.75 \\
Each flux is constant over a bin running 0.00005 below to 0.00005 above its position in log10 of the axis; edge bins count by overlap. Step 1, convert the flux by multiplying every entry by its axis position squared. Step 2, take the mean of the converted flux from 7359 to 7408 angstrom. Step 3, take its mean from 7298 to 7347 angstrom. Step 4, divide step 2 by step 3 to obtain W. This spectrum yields 1.0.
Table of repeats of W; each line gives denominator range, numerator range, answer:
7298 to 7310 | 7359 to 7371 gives 0.95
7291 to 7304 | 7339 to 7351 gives 1.11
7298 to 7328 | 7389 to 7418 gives 1.05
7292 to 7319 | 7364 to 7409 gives 1.06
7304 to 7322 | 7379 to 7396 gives 1.06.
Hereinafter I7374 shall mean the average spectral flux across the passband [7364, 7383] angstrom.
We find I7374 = 15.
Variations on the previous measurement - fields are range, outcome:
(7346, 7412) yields 15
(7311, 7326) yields 14.2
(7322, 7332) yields 15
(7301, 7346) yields 14.8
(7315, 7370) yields 14.9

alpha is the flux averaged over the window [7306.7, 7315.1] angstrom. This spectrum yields 13.9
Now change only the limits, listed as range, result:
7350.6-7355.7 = 15.3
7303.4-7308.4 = 14.9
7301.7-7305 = 15.7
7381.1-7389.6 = 15.4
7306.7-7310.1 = 15.1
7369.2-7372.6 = 16.3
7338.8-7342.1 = 16.1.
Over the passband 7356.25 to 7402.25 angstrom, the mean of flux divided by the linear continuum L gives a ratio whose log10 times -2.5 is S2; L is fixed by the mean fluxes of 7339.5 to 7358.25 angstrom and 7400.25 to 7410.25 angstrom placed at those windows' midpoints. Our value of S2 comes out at 0.05 mag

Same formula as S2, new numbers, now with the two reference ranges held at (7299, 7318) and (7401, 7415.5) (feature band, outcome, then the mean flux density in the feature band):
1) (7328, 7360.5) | -0.03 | 15.3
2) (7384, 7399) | 0.02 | 14.7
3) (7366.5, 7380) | 0.00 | 14.8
